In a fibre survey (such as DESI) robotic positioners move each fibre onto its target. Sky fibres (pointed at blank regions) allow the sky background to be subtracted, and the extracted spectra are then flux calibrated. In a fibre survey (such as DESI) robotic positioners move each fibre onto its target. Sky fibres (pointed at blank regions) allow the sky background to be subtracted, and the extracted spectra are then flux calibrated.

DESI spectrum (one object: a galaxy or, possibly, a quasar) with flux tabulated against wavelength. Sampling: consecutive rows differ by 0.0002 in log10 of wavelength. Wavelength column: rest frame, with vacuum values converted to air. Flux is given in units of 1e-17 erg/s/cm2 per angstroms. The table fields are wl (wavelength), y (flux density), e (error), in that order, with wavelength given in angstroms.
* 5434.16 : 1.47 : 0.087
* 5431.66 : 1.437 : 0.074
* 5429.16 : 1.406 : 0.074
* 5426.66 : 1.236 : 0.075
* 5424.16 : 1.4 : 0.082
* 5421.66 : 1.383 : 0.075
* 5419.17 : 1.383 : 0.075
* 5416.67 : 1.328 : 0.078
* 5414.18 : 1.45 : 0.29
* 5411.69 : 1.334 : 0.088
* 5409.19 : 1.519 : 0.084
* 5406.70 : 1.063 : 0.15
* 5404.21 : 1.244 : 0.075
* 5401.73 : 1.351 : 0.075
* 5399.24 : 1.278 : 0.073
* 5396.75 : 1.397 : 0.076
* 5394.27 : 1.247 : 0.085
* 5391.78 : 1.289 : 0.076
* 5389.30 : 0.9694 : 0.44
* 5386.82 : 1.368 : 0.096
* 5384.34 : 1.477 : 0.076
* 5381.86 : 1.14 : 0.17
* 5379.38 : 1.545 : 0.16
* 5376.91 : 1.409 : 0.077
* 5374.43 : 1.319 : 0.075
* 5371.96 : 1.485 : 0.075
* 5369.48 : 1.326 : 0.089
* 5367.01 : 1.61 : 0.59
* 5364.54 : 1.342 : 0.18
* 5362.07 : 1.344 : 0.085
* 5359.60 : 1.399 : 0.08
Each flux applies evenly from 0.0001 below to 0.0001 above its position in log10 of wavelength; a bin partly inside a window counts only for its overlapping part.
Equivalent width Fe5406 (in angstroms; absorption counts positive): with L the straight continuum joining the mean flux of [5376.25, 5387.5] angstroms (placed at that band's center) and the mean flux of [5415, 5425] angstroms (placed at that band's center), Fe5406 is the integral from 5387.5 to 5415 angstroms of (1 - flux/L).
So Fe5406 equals 1.9 angstroms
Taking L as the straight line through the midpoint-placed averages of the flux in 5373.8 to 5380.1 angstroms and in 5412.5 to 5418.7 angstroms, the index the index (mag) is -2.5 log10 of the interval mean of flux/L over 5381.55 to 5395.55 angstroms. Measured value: 0.13 mag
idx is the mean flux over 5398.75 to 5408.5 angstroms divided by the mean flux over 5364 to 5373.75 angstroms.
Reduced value 0.87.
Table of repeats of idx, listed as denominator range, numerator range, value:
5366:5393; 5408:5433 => 1.02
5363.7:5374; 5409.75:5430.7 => 0.96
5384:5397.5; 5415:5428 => 1.06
